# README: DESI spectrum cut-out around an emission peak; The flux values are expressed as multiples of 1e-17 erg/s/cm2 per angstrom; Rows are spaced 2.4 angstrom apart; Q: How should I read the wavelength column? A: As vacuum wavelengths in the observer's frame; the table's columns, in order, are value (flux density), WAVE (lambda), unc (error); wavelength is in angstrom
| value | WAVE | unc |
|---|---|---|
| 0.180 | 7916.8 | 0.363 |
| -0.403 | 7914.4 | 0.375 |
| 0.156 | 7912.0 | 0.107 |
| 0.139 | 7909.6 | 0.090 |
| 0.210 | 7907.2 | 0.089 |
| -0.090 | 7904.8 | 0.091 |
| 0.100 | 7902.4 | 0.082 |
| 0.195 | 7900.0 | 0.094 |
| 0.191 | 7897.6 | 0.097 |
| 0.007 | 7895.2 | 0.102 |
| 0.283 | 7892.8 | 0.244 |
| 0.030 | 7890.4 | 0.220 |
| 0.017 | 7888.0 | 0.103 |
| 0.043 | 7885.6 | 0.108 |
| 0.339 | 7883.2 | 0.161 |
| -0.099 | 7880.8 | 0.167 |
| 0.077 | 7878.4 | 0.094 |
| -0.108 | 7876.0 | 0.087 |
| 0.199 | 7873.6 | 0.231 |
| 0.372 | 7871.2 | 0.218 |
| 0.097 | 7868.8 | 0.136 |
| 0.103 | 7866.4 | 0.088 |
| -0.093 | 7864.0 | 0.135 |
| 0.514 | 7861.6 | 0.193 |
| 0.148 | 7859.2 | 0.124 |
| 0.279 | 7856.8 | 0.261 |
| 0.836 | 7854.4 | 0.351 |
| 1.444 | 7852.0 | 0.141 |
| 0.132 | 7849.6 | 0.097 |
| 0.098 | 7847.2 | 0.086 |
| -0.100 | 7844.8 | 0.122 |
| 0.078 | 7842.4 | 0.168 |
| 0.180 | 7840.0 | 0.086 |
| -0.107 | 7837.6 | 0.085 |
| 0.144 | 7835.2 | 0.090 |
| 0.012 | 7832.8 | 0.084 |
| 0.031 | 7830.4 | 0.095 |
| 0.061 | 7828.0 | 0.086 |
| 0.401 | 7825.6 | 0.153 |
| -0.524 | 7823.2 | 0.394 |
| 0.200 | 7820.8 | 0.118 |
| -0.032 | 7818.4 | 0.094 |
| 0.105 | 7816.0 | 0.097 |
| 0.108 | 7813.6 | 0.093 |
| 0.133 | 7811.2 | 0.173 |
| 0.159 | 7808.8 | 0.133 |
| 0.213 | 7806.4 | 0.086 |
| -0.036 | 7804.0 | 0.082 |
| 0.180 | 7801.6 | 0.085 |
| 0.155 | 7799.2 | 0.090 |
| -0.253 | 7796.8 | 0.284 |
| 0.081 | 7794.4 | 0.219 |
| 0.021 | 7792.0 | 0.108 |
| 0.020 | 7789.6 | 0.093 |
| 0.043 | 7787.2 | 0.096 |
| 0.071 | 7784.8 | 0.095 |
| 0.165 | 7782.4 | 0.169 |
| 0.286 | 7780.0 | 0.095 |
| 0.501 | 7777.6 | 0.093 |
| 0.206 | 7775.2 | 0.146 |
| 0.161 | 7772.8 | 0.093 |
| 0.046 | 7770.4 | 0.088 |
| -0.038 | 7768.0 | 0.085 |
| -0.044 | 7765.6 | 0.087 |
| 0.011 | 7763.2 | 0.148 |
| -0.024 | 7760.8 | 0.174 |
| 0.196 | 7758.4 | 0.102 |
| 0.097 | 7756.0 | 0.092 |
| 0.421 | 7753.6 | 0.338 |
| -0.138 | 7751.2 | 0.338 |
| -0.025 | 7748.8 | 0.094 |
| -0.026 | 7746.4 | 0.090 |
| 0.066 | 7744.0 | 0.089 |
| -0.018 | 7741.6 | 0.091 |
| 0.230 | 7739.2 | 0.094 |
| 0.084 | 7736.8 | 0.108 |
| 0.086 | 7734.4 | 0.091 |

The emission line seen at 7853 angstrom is [O III] 5007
